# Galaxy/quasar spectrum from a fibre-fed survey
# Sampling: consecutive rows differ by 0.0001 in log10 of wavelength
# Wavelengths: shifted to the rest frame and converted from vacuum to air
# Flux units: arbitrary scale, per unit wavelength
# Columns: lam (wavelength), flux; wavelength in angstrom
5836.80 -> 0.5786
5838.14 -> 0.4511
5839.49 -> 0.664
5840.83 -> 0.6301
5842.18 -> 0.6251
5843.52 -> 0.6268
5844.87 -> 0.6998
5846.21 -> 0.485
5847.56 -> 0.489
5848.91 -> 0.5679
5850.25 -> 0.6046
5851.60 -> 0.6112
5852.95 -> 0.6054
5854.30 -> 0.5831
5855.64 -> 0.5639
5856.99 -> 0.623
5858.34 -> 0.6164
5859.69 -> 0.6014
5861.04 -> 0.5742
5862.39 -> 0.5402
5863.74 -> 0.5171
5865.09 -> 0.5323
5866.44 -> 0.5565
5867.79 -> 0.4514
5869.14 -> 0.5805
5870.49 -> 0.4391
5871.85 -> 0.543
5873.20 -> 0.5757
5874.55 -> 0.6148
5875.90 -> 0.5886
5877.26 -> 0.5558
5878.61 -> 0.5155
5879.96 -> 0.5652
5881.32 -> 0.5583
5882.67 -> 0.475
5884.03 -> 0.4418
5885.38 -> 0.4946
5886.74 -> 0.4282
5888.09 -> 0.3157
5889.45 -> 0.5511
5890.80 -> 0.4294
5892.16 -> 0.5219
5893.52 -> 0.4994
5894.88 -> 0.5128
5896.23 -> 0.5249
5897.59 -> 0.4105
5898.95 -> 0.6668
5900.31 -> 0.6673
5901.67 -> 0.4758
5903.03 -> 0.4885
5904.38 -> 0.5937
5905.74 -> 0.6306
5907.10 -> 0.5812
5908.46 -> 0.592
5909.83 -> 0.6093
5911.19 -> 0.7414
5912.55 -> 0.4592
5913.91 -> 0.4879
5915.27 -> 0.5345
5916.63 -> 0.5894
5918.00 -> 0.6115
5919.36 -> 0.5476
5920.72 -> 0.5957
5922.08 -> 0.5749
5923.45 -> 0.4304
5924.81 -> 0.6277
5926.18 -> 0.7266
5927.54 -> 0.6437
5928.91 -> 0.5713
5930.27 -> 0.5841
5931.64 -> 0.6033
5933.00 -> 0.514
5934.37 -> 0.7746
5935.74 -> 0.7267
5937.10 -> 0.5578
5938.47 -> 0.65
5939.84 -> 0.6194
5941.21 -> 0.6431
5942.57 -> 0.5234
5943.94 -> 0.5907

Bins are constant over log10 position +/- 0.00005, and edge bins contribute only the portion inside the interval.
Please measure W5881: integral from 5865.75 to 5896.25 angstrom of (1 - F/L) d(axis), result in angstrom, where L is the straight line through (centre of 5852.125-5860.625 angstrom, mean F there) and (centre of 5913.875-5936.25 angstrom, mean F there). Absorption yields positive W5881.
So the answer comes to 4.5 angstrom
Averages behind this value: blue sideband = 0.598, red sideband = 0.599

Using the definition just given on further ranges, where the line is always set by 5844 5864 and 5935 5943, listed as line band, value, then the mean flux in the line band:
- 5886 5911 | 3.0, 0.532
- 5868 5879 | 0.8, 0.548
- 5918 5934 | 0.8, 0.589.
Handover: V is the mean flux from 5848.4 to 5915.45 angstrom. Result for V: 0.544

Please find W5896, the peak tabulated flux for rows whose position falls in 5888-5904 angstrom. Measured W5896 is 0.6673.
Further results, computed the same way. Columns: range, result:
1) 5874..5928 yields 0.7414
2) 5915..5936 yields 0.7746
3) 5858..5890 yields 0.6164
